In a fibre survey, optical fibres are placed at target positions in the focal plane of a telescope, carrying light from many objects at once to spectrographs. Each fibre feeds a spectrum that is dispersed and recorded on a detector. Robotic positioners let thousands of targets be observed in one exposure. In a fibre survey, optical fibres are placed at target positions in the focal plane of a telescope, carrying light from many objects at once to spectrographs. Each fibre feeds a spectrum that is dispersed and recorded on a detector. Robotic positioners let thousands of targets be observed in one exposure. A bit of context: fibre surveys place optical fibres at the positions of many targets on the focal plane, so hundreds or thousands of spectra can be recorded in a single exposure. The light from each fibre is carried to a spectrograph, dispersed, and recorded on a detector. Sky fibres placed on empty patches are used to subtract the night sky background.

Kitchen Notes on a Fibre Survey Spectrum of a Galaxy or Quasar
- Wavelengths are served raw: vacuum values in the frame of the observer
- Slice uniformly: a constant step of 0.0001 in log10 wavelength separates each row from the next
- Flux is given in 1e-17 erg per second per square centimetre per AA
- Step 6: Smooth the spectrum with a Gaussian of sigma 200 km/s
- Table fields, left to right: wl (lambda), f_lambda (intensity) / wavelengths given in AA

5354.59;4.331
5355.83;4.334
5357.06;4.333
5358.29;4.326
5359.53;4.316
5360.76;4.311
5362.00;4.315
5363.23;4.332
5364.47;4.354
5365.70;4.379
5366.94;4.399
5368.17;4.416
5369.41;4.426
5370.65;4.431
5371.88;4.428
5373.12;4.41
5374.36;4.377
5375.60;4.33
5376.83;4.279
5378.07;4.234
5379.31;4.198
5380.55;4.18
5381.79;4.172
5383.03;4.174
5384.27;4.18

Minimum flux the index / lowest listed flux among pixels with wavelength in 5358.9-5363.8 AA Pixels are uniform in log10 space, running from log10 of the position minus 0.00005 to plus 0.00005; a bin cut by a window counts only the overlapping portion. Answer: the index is 4.311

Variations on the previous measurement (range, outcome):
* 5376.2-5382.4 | 4.172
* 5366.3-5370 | 4.399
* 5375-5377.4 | 4.279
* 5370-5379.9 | 4.198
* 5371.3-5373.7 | 4.41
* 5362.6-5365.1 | 4.332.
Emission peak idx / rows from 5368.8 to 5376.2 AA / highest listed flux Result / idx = 4.431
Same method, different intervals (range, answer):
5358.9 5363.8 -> 4.332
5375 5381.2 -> 4.33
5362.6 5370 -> 4.426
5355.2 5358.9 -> 4.334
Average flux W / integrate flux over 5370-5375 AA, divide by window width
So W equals 4.41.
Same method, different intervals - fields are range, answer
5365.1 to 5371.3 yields 4.41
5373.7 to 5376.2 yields 4.35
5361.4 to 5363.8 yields 4.33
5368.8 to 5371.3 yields 4.43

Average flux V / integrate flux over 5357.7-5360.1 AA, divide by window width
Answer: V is 4.31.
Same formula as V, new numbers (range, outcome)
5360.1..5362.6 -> 4.31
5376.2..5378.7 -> 4.26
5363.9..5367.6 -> 4.39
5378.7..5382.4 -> 4.18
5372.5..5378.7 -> 4.32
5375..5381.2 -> 4.25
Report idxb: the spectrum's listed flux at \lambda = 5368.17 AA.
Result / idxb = 4.416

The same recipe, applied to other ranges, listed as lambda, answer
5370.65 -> 4.431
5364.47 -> 4.354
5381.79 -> 4.172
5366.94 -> 4.399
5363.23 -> 4.332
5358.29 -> 4.326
